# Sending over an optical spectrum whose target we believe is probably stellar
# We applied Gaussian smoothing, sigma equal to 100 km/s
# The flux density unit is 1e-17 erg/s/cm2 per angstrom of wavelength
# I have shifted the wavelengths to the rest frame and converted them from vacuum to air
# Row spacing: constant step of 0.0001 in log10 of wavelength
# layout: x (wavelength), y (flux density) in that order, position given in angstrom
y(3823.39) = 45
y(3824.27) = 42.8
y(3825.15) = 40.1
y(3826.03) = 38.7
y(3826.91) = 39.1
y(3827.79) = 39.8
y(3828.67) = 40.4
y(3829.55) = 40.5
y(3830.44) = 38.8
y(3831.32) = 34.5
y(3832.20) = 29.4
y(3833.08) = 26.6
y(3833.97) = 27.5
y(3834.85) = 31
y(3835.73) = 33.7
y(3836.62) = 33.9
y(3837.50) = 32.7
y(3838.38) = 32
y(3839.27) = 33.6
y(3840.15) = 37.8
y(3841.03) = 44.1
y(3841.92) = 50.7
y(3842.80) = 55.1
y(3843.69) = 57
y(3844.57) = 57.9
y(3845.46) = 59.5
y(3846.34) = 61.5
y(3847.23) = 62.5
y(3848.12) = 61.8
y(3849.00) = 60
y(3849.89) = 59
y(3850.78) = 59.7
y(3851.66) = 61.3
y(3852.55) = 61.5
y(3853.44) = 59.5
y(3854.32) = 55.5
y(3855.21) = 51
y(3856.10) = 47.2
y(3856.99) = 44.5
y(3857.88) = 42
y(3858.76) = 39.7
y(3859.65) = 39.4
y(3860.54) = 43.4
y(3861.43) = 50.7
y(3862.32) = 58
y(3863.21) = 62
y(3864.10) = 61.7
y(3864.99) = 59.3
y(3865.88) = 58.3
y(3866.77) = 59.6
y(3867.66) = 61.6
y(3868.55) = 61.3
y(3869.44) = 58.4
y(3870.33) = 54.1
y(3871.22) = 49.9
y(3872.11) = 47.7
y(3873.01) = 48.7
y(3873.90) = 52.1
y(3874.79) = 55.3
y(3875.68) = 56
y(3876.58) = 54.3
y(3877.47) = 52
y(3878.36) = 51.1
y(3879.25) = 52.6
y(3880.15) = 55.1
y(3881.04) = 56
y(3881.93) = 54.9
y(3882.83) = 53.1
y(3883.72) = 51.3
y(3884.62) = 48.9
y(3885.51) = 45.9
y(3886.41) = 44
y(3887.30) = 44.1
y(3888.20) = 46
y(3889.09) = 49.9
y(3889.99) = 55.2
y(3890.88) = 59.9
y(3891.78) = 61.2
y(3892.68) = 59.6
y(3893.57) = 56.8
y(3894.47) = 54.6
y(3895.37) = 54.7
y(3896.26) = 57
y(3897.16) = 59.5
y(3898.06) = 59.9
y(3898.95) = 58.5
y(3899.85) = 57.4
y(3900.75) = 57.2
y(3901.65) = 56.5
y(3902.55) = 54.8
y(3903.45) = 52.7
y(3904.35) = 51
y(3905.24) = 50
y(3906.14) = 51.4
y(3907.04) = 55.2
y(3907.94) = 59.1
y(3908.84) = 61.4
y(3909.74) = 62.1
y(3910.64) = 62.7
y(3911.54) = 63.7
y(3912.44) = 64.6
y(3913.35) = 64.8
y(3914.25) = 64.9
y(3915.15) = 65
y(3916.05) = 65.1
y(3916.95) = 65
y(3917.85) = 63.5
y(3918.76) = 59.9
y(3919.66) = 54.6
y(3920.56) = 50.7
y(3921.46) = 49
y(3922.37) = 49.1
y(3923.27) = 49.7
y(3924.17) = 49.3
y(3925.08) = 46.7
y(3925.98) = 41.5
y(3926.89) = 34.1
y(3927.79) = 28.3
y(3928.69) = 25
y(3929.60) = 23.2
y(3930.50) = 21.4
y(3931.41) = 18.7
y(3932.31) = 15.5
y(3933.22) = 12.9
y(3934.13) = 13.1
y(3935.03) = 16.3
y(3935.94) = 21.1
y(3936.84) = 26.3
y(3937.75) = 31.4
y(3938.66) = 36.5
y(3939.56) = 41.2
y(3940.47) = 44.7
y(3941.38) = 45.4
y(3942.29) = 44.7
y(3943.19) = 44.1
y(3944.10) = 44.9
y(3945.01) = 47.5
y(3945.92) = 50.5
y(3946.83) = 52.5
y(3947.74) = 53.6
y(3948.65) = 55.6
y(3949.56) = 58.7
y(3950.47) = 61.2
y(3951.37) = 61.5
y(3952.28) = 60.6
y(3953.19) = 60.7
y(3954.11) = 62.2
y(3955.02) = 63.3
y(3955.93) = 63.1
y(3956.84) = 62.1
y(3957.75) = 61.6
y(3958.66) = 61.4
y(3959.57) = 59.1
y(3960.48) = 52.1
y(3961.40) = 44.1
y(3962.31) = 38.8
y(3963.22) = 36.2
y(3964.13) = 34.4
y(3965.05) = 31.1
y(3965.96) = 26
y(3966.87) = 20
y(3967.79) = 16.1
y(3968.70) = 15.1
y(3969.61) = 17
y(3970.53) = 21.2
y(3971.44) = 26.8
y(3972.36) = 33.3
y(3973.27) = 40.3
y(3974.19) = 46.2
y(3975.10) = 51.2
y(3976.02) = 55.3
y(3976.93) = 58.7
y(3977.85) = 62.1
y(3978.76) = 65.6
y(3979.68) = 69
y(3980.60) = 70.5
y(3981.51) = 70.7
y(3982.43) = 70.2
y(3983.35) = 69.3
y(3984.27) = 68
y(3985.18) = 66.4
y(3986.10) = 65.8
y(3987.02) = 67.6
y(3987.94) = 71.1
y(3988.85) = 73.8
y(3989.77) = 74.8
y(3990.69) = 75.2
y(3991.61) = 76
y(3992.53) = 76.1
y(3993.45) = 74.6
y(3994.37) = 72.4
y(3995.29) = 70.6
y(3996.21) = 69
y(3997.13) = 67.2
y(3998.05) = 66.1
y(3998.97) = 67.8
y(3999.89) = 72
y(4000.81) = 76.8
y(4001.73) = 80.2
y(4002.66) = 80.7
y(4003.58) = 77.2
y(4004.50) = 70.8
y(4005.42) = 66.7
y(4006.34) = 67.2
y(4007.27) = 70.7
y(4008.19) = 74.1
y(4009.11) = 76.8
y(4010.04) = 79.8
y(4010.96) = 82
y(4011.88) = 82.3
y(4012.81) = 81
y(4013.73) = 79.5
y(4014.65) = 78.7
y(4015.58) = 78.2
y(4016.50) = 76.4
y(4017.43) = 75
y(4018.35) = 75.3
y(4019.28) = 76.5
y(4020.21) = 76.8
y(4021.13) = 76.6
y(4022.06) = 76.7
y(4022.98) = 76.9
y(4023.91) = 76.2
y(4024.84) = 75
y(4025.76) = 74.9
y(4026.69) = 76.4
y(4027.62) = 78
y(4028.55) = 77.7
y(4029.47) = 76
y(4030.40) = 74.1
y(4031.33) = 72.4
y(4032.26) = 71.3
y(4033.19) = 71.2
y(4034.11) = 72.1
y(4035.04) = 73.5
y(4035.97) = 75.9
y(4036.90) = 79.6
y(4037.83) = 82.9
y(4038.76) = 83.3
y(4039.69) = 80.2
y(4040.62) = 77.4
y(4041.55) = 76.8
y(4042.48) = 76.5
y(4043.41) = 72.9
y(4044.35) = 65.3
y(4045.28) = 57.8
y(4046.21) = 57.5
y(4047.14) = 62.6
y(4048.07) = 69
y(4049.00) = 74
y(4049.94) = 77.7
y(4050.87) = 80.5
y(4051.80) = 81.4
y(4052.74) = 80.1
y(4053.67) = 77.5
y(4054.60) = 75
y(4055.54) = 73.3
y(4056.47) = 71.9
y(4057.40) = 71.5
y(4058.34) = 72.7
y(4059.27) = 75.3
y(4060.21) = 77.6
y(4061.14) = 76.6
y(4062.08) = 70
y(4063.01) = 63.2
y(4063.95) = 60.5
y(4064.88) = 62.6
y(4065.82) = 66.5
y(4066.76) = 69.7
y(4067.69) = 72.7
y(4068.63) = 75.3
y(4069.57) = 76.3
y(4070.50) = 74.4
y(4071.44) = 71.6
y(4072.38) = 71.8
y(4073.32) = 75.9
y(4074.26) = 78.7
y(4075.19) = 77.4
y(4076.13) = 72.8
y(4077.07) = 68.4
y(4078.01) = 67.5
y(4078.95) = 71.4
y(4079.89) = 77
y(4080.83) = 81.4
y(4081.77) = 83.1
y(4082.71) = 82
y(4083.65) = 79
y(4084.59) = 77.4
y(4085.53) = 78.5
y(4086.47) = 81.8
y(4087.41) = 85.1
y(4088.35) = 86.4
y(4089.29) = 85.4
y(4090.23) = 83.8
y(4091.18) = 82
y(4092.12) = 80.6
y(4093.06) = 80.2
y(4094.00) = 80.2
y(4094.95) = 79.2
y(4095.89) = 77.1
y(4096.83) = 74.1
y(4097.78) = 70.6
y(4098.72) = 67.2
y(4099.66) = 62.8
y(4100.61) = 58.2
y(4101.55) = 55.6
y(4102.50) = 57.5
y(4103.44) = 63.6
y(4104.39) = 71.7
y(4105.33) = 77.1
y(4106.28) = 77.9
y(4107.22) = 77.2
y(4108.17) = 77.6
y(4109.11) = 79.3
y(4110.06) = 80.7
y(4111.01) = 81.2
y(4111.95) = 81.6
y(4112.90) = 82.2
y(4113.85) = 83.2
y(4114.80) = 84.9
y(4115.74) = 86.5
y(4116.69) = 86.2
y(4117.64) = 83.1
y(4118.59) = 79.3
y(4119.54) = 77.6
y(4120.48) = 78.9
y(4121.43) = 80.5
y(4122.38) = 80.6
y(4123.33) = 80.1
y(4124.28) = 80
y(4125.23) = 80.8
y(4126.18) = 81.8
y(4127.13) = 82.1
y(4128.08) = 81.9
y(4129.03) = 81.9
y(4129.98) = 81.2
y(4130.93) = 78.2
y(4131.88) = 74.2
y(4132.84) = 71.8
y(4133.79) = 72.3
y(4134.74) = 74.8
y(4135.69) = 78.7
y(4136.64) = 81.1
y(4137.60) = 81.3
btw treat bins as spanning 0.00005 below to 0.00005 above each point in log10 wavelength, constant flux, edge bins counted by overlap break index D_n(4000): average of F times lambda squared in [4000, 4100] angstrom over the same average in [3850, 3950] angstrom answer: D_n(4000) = 1.6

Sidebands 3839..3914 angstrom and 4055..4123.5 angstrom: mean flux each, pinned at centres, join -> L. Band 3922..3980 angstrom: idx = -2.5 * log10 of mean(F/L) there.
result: 0.429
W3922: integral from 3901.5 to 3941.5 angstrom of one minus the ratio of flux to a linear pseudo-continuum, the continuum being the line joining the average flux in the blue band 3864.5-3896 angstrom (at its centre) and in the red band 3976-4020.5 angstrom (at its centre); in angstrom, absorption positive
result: 9.79 angstrom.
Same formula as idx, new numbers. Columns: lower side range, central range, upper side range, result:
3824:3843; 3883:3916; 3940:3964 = -0.21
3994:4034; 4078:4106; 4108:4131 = 0.06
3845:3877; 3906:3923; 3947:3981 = -0.16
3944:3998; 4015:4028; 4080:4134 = -0.20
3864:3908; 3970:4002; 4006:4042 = 0.11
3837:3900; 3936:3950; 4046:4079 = 0.34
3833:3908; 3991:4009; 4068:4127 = -0.10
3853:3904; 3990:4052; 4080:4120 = -0.09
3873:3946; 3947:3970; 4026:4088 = 0.20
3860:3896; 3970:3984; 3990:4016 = 0.29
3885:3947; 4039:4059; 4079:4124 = -0.06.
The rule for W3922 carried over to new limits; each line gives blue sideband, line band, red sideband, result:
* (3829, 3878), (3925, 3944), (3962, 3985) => 6.7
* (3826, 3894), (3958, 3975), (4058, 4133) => 7.3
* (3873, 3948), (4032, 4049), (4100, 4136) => -1.5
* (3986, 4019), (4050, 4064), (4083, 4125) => 0.3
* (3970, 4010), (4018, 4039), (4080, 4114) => -1.9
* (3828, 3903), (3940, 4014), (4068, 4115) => 5.4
